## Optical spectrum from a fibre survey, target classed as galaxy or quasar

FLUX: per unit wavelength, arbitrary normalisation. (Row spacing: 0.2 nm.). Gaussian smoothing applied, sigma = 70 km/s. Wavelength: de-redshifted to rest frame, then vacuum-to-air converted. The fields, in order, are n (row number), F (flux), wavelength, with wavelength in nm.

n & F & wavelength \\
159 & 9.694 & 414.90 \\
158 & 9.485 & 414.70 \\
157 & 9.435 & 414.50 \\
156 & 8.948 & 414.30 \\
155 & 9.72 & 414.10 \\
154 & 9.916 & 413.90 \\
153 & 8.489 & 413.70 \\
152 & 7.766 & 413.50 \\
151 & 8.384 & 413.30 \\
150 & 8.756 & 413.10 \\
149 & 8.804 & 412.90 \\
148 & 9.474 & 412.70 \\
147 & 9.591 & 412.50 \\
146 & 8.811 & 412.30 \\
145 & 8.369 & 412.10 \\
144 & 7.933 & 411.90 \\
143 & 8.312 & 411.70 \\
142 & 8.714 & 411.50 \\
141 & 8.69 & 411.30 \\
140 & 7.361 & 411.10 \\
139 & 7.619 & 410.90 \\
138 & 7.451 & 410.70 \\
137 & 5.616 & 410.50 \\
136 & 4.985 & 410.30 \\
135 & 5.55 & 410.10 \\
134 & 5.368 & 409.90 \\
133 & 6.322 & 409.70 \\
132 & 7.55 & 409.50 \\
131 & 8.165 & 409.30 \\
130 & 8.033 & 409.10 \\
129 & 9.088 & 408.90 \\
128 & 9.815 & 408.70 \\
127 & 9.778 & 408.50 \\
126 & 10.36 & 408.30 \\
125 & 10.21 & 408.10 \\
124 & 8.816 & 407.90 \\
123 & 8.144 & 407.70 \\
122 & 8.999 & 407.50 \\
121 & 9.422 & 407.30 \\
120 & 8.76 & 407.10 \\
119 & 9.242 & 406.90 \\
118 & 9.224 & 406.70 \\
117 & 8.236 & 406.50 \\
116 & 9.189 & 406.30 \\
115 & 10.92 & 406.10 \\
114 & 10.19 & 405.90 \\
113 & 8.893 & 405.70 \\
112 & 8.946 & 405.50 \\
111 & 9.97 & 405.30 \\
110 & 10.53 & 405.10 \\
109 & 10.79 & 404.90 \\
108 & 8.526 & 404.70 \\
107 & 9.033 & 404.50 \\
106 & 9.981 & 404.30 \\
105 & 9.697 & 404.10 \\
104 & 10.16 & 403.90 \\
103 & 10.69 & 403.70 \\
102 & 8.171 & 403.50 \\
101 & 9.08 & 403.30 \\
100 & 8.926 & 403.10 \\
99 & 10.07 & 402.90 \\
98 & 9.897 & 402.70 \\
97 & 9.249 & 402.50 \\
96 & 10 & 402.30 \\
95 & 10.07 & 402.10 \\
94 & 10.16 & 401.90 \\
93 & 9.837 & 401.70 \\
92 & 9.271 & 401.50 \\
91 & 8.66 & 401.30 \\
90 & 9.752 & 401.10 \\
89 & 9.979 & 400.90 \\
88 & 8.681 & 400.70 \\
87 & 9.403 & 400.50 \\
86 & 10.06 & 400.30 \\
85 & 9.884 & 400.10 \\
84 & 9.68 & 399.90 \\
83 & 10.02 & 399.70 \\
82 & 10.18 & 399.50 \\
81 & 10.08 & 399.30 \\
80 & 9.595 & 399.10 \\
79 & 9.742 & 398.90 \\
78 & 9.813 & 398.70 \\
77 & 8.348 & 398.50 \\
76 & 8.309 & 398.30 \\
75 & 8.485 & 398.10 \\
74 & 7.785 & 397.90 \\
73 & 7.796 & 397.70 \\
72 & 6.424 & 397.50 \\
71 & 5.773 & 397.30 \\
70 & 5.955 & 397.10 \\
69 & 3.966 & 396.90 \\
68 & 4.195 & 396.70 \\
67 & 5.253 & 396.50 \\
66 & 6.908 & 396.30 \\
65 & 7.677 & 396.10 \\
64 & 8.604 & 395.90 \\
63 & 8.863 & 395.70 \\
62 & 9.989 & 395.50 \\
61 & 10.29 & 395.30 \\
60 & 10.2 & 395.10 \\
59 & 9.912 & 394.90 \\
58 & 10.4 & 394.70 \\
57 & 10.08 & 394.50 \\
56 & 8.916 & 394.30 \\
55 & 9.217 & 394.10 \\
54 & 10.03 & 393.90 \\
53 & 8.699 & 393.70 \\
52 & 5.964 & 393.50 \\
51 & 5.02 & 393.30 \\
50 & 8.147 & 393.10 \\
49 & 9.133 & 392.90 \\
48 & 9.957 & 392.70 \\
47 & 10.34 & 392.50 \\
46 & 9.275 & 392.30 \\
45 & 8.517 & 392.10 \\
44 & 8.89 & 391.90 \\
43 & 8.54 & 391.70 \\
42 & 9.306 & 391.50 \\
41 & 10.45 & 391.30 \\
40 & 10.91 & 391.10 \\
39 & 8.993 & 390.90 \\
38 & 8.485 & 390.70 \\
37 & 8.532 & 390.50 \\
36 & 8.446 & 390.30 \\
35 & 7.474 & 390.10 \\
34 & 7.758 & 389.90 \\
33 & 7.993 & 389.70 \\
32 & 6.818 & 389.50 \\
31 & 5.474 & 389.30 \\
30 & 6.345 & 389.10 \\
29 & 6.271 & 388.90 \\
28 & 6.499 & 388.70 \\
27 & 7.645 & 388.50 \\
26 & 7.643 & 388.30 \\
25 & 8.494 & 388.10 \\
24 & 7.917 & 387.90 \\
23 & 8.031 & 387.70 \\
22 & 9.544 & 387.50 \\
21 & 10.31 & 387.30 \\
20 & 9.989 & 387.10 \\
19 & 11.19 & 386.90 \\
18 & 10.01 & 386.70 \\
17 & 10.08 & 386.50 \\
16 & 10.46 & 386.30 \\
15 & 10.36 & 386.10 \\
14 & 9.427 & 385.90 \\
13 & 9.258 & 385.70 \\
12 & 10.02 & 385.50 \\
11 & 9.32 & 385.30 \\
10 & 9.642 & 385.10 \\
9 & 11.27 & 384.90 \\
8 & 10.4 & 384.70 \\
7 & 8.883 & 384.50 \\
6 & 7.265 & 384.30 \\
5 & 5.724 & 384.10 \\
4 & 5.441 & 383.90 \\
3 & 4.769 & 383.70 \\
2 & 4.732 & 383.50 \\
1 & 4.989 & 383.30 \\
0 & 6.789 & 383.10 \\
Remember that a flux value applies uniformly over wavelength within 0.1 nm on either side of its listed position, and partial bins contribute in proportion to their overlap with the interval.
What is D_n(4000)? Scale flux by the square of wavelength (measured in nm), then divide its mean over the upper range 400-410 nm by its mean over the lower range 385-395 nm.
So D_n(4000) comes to 1.1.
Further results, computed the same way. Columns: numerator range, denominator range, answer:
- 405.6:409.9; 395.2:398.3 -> 1.30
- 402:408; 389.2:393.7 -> 1.21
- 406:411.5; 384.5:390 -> 1.04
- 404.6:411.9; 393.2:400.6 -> 1.07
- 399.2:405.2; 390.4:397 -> 1.18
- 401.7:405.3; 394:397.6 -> 1.28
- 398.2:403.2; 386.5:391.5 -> 1.21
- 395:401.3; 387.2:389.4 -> 1.16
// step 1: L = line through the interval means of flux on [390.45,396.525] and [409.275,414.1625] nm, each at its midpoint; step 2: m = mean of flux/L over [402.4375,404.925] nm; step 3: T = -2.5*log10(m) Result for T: -0.14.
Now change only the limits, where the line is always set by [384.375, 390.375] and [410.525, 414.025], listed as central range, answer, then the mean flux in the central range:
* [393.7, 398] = 0.08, 8.03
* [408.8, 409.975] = 0.14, 7.46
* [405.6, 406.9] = -0.11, 9.43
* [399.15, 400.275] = -0.16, 9.96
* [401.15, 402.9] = -0.13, 9.67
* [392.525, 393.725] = 0.10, 7.92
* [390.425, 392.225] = -0.06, 9.19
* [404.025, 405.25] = -0.15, 9.77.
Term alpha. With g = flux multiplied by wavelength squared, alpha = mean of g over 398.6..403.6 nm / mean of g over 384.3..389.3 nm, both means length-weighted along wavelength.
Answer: 1.15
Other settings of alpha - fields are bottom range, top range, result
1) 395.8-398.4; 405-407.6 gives 1.47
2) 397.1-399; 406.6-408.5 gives 1.22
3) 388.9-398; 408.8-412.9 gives 1.03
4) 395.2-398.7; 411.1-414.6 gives 1.28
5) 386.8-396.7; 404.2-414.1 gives 1.11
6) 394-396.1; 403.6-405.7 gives 1.07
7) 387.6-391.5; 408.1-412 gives 1.09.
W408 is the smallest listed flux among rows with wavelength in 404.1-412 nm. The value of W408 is 4.985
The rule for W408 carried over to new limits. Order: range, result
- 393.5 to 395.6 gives 5.964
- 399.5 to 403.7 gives 8.171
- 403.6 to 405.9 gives 8.526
